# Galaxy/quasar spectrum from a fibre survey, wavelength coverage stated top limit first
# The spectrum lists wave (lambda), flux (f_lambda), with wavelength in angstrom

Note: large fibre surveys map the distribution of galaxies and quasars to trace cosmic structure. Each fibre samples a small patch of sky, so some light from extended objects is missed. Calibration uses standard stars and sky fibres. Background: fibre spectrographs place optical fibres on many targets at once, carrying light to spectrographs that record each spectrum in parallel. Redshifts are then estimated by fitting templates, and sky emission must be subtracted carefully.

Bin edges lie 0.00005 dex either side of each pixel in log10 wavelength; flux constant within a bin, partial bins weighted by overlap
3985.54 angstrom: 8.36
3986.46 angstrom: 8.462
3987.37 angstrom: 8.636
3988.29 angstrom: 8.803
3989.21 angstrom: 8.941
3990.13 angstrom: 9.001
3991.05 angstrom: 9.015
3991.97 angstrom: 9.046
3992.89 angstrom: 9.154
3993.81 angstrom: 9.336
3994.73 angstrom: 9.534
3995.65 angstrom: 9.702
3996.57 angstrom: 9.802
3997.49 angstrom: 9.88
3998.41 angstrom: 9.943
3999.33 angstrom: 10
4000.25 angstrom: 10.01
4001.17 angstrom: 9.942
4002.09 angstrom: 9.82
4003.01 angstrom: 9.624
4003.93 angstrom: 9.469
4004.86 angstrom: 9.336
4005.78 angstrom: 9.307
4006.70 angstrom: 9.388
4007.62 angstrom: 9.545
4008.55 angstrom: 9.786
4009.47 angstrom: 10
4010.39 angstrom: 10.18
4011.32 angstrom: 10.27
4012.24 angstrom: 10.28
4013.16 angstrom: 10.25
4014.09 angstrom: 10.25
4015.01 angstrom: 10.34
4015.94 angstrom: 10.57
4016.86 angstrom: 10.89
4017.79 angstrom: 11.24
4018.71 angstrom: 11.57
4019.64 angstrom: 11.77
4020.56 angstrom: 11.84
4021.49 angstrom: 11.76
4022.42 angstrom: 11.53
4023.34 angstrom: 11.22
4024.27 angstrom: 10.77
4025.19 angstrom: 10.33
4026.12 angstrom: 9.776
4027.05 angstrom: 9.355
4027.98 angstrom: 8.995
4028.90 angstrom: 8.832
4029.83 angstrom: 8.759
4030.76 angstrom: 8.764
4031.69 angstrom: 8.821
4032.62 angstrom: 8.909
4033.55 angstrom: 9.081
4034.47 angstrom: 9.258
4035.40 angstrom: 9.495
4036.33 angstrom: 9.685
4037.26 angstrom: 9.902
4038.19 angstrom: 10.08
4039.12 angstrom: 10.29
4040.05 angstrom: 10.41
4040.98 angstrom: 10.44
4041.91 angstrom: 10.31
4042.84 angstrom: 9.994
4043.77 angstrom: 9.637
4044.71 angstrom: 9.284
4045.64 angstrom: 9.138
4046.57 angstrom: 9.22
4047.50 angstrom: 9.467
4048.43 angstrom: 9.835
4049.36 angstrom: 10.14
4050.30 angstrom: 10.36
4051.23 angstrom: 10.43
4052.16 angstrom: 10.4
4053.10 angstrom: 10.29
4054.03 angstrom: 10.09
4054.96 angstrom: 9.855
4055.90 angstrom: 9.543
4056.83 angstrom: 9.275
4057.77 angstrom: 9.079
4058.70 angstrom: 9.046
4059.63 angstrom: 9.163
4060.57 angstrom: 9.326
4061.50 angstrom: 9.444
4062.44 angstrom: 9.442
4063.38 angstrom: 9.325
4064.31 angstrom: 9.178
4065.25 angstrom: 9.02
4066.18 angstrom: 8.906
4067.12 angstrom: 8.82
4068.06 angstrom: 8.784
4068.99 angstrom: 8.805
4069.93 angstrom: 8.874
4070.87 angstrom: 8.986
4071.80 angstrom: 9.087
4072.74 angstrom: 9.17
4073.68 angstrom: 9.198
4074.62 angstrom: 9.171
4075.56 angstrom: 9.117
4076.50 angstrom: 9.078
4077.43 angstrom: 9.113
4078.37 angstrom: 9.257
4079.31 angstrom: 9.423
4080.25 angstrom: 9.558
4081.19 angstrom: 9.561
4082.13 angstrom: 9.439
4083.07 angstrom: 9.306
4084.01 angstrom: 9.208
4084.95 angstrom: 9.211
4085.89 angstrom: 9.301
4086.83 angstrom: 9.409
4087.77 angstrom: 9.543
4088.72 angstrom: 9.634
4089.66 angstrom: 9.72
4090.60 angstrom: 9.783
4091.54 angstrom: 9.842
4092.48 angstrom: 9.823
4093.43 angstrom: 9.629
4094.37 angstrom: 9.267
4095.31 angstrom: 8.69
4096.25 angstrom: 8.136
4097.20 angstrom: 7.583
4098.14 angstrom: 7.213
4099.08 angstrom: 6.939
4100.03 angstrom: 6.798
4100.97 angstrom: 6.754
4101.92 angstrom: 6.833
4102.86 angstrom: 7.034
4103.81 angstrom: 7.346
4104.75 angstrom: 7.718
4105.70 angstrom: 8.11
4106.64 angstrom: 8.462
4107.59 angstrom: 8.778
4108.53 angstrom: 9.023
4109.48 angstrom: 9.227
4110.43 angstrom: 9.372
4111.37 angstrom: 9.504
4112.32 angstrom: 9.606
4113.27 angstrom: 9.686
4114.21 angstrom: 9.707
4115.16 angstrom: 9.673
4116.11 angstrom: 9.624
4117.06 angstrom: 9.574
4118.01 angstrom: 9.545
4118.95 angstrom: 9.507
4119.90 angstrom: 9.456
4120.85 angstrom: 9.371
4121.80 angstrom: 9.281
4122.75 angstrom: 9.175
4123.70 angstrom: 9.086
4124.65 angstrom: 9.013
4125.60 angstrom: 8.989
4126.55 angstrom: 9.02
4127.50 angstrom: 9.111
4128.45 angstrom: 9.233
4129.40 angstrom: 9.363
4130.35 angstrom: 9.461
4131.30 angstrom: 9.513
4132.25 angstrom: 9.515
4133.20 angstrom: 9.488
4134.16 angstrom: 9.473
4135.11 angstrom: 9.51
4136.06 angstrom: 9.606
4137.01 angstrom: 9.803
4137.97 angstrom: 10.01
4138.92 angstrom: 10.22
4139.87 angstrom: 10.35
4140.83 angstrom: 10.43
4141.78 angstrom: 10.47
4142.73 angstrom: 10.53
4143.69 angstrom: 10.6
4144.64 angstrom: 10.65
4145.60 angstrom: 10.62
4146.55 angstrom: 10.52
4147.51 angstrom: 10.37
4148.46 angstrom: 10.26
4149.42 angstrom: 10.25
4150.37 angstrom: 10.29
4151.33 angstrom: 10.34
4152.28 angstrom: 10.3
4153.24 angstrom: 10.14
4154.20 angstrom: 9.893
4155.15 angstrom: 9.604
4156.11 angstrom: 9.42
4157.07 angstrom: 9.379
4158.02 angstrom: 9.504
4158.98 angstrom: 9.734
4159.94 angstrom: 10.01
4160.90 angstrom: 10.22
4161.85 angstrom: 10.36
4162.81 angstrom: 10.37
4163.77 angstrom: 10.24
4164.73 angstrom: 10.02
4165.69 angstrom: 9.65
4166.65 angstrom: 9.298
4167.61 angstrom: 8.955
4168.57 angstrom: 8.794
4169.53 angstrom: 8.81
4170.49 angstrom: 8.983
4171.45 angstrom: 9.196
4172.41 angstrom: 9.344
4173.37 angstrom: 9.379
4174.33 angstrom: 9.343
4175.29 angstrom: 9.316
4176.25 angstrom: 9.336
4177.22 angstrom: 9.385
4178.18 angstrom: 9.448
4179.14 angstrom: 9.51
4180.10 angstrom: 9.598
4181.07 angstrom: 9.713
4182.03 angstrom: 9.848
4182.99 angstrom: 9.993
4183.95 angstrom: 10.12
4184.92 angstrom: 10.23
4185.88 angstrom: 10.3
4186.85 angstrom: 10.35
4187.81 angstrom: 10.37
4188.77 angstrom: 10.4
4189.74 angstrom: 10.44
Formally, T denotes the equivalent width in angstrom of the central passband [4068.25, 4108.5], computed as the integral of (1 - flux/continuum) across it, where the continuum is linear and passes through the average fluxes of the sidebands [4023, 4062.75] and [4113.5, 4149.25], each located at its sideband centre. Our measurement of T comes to 3.91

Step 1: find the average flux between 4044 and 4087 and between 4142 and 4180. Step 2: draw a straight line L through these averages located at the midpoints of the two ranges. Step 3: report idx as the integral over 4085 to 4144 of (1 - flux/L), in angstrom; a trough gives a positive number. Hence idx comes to 2.85 angstrom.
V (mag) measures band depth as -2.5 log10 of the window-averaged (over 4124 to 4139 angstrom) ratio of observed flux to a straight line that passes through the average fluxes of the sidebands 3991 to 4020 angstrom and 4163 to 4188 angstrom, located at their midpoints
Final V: 0.03 mag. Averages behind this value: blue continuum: 9.98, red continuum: 9.6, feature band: 9.43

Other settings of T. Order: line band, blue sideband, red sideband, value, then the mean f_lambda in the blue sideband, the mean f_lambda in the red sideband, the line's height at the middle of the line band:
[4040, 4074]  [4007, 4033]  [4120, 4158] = 2.03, 10.2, 9.81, 10.1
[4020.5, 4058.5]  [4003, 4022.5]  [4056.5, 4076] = -0.34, 10.4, 9.1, 9.76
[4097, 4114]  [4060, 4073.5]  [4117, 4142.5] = 2.23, 9.08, 9.55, 9.37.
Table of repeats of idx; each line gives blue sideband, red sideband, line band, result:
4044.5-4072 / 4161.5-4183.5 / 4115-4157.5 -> -1.3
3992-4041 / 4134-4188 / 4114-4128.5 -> 0.8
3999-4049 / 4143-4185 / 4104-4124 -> 1.4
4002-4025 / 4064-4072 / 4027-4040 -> 0.7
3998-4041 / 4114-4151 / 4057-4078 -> 1.7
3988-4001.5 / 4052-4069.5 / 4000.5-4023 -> -2.2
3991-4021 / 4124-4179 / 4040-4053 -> 0.0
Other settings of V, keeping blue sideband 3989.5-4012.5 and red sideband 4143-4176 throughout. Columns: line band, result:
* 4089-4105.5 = 0.19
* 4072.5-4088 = 0.05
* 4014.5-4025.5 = -0.16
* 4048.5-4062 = 0.00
